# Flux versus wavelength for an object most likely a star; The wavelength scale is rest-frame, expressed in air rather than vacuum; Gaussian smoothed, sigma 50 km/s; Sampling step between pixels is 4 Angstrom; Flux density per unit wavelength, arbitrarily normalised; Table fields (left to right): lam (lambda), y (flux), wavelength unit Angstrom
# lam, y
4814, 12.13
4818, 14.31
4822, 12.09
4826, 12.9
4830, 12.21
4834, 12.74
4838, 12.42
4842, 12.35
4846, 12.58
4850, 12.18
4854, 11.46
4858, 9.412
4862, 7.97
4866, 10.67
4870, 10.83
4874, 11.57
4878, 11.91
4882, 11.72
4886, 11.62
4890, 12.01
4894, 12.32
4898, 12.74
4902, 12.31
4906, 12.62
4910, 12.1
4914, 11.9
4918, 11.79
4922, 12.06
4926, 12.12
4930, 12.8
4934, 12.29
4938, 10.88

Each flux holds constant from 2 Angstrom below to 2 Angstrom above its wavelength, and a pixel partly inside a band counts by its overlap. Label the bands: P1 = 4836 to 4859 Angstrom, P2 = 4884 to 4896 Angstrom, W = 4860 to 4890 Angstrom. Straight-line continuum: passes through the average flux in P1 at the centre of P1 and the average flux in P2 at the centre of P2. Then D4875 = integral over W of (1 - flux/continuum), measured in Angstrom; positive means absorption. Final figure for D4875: 2.4 Angstrom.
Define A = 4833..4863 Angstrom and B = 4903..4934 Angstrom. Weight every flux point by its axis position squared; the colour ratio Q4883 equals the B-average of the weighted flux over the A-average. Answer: 1.1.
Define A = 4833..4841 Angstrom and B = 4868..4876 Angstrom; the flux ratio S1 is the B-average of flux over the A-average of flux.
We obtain 0.89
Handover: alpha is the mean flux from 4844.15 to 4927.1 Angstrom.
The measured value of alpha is 11.6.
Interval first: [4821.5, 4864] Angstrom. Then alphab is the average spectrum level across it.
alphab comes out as 11.6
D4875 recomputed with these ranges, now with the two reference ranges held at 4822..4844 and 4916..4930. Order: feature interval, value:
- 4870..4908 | 0.7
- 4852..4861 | 1.6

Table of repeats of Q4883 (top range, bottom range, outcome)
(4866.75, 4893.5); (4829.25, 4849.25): 0.95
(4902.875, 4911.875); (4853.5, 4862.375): 1.31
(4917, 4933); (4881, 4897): 1.04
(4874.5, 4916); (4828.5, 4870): 1.09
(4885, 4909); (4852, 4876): 1.21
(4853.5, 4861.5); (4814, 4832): 0.78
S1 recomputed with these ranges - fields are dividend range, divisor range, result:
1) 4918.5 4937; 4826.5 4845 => 0.98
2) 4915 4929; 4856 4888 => 1.12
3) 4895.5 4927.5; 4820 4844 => 0.98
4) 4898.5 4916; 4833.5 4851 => 0.99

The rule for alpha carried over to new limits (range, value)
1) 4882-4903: 12.1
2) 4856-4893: 10.9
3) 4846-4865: 10.5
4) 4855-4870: 9.69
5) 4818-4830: 12.8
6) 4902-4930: 12.2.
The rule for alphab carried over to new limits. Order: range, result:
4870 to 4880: 11.6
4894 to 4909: 12.5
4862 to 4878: 10.8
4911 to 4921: 11.9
